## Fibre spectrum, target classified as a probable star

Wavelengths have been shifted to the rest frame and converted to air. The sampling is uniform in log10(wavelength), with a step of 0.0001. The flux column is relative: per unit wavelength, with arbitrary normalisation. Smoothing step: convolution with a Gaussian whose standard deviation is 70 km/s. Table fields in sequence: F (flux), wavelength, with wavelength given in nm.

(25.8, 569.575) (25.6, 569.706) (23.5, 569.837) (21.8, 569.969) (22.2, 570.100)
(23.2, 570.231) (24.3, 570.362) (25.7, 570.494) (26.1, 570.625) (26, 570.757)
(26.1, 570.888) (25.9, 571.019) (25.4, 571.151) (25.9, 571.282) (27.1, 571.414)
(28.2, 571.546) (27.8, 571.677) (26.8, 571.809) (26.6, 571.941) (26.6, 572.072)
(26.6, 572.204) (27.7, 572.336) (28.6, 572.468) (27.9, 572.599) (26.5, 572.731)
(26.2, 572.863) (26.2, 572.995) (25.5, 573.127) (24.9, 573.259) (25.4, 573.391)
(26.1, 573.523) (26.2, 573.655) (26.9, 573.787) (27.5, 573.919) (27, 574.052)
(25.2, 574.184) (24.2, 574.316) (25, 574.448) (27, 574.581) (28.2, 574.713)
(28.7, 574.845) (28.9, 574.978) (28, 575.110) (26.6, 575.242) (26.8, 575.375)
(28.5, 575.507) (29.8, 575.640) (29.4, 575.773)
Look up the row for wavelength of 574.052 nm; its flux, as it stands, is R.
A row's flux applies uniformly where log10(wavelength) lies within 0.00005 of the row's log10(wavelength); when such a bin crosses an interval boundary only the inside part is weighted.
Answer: 27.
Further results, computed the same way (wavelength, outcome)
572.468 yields 28.6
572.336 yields 27.7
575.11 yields 28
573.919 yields 27.5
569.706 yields 25.6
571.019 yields 25.9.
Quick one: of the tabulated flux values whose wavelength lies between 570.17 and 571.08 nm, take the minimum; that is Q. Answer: 23.2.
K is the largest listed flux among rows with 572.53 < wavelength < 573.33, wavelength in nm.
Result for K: 27.9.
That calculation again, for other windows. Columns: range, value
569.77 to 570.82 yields 26.1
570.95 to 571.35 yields 25.9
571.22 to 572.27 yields 28.2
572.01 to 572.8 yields 28.6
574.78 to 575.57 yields 28.9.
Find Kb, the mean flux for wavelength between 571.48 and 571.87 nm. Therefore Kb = 27.6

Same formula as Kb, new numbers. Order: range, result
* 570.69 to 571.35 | 25.9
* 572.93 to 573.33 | 25.5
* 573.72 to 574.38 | 26.2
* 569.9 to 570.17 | 22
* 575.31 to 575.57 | 27.7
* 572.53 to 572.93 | 26.9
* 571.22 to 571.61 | 27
